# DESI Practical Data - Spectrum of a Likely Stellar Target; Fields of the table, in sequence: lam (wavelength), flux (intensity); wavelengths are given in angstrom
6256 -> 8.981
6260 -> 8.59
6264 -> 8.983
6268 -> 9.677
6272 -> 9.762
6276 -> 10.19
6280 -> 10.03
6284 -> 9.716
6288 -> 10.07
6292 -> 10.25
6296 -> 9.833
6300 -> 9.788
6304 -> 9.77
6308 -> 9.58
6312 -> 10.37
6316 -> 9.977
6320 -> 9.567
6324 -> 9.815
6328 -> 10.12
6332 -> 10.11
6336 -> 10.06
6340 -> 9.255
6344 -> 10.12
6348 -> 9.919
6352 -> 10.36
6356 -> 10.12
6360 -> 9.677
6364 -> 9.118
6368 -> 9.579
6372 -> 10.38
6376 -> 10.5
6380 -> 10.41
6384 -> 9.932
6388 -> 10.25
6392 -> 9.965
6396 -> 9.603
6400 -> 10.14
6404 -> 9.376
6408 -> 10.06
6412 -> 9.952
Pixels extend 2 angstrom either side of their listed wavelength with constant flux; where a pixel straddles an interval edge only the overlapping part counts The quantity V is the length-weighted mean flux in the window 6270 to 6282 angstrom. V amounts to 9.99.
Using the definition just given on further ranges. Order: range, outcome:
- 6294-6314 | 9.87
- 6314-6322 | 9.77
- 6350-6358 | 10.2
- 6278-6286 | 9.87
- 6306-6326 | 9.86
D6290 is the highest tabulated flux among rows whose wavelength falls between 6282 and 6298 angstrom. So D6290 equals 10.25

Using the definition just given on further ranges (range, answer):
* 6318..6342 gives 10.12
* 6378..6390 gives 10.41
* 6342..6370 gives 10.36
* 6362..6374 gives 10.38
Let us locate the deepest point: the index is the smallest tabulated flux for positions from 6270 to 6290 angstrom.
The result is 9.716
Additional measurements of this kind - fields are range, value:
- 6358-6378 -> 9.118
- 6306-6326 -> 9.567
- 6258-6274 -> 8.59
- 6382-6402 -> 9.603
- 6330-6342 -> 9.255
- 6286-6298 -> 9.833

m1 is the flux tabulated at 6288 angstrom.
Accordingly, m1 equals 10.07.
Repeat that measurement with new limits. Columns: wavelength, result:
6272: 9.762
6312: 10.37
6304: 9.77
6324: 9.815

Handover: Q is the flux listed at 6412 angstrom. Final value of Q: 9.952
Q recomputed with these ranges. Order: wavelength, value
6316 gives 9.977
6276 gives 10.19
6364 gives 9.118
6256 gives 8.981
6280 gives 10.03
